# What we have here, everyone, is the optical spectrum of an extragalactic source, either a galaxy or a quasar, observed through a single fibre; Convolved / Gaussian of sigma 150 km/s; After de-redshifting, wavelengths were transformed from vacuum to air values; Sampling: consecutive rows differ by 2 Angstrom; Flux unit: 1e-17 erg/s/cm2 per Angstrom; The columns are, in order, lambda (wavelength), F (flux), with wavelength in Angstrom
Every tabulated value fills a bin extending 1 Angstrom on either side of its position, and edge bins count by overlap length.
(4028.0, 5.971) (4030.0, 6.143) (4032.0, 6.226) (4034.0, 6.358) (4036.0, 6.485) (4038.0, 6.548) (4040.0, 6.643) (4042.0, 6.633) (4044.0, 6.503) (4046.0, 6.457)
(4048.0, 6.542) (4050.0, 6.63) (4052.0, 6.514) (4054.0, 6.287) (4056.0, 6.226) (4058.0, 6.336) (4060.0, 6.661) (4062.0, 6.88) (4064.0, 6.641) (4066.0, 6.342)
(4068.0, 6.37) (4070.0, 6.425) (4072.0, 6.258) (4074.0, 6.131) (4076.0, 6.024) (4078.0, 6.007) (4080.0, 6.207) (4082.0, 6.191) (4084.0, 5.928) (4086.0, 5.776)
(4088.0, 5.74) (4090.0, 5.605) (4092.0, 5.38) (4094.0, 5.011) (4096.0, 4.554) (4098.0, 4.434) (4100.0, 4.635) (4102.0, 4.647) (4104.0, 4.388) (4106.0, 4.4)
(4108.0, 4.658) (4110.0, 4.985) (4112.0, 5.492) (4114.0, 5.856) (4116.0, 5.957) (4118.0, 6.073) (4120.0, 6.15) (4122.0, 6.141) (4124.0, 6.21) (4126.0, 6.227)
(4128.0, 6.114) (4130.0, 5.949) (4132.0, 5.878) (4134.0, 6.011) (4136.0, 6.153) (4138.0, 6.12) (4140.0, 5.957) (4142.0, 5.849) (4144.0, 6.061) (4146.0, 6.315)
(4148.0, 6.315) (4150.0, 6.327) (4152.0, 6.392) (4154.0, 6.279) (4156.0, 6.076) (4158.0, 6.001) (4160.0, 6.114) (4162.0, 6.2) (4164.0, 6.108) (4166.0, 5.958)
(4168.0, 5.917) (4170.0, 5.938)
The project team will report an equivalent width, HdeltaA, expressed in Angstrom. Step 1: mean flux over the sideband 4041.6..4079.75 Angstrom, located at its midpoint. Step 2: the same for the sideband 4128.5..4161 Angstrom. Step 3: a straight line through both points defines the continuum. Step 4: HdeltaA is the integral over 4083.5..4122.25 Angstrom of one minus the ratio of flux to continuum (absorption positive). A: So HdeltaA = 6.1 Angstrom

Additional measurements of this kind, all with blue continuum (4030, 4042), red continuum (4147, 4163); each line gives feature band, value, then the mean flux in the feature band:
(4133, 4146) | 0.4 Angstrom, 6.05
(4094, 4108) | 3.9 Angstrom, 4.56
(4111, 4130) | 0.8 Angstrom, 6.02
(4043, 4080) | 0.0 Angstrom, 6.4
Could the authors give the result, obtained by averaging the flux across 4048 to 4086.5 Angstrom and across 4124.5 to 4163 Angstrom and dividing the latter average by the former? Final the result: 0.97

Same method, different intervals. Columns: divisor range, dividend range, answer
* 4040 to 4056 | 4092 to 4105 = 0.72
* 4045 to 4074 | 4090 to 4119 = 0.78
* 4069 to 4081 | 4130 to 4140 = 0.98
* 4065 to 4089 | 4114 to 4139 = 0.99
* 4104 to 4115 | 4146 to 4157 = 1.25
